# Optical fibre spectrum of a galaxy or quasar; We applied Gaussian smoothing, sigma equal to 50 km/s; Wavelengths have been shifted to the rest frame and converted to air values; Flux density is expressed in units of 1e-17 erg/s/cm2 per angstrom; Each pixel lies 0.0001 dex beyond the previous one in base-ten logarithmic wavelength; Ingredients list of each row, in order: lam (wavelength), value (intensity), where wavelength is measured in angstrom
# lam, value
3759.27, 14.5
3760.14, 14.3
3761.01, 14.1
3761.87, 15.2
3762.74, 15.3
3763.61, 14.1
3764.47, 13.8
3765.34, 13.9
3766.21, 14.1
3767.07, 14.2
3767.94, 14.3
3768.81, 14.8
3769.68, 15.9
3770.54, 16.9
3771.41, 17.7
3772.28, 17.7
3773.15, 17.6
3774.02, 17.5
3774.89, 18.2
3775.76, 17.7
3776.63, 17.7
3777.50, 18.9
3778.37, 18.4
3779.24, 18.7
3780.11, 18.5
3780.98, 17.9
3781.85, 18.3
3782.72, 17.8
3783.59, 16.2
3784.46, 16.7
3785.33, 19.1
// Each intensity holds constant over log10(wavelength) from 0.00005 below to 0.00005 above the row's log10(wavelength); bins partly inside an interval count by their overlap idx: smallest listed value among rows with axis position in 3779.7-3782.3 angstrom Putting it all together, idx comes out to 17.9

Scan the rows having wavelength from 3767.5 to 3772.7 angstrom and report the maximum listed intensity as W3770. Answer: 17.7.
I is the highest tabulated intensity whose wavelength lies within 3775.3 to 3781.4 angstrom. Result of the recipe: 18.9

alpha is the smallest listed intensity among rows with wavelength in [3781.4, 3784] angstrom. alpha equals 16.2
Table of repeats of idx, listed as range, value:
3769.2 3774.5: 15.9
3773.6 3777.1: 17.5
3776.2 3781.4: 17.7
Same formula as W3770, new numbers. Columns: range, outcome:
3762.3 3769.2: 15.3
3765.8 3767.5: 14.2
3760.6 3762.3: 15.2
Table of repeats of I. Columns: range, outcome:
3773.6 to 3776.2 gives 18.2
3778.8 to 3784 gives 18.7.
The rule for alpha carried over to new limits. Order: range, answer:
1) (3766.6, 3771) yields 14.2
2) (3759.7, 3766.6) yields 13.8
